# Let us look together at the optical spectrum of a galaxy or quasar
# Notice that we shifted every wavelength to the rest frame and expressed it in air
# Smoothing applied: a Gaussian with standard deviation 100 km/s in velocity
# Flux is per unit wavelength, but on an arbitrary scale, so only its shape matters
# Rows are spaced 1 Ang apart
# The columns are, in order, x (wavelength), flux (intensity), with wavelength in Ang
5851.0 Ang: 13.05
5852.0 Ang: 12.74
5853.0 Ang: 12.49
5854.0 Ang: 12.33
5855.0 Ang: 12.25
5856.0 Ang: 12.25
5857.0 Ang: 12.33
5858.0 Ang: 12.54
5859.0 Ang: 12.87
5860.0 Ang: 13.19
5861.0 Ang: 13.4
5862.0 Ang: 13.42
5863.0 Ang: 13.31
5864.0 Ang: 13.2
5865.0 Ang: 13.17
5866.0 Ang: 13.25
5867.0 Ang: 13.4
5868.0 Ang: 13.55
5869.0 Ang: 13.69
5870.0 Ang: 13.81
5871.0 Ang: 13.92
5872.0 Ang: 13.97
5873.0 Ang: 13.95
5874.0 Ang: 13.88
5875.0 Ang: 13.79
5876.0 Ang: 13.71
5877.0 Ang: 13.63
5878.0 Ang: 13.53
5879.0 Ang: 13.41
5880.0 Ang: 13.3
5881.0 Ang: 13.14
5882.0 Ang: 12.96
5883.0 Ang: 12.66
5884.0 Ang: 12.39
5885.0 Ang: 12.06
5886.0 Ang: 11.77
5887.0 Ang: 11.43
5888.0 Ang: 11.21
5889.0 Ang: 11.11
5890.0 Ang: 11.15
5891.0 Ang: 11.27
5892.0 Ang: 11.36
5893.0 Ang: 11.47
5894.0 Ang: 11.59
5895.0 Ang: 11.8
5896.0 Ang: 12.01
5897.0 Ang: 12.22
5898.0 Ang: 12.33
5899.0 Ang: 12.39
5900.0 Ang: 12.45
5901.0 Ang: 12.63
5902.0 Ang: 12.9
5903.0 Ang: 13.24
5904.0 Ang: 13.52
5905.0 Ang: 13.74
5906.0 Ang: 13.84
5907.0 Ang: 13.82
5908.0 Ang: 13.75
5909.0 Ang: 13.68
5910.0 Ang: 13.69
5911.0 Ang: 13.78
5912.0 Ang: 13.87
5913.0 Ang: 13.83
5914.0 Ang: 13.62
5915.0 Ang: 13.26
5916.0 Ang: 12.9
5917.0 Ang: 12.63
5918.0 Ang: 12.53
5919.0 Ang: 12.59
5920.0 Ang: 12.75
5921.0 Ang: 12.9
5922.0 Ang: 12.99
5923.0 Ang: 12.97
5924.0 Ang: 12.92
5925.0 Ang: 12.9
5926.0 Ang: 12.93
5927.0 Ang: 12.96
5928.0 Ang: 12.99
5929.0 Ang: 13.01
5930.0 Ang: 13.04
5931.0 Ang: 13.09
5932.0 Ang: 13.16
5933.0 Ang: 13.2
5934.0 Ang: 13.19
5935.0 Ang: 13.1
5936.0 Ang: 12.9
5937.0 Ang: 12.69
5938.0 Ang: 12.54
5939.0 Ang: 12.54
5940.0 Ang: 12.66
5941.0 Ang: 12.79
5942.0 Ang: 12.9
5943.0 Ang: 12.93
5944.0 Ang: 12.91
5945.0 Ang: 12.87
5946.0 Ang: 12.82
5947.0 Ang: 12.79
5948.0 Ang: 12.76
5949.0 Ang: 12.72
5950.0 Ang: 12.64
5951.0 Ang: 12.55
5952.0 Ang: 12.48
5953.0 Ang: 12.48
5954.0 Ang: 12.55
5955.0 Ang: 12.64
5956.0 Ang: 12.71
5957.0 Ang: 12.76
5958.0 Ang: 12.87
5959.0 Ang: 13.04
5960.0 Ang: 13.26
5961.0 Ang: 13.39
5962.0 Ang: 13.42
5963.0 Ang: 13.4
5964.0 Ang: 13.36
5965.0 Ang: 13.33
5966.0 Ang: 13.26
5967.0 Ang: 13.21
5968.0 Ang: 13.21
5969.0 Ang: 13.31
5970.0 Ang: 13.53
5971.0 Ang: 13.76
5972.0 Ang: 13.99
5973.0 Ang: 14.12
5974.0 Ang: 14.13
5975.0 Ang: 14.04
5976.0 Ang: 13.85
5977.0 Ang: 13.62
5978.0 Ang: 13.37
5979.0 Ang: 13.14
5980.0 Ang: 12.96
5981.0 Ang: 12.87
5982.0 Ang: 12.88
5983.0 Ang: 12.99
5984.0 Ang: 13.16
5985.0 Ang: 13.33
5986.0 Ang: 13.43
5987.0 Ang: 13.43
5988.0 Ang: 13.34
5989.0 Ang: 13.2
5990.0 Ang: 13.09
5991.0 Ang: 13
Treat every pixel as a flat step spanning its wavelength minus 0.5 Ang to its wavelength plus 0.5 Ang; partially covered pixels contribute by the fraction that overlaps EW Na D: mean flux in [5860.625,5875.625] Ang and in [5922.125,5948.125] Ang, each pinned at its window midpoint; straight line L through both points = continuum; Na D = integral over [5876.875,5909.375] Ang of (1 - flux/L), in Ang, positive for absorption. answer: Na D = 2.0 Ang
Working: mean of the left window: 13.6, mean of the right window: 12.9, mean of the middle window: 12.5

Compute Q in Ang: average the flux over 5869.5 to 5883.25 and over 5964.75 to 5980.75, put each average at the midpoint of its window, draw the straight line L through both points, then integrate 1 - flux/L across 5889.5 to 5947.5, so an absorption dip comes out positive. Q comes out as 3.02 Ang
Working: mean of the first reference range 13.6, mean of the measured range 12.8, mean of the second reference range 13.5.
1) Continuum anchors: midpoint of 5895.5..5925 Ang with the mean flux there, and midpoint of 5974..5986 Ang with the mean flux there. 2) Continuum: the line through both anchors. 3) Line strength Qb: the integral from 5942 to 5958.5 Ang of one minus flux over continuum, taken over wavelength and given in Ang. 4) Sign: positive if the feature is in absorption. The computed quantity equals 0.6 Ang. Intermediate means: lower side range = 13.1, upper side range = 13.3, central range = 12.7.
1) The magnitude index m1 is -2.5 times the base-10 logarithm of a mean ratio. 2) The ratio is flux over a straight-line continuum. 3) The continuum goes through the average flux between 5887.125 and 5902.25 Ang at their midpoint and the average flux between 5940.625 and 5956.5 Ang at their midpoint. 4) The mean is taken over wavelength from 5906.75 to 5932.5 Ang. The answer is -0.079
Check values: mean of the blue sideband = 11.8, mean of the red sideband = 12.7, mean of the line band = 13.2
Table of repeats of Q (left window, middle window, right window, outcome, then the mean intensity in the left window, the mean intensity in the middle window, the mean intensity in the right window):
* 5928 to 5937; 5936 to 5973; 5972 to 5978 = 1.4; 13.1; 13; 13.9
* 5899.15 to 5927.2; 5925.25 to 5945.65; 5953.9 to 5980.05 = 0.5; 13.2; 12.9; 13.4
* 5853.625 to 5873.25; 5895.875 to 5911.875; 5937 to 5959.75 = -0.2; 13.2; 13.2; 12.7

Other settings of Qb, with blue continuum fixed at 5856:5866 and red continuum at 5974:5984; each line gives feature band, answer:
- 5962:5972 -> -0.1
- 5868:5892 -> 0.4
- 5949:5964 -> 0.4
